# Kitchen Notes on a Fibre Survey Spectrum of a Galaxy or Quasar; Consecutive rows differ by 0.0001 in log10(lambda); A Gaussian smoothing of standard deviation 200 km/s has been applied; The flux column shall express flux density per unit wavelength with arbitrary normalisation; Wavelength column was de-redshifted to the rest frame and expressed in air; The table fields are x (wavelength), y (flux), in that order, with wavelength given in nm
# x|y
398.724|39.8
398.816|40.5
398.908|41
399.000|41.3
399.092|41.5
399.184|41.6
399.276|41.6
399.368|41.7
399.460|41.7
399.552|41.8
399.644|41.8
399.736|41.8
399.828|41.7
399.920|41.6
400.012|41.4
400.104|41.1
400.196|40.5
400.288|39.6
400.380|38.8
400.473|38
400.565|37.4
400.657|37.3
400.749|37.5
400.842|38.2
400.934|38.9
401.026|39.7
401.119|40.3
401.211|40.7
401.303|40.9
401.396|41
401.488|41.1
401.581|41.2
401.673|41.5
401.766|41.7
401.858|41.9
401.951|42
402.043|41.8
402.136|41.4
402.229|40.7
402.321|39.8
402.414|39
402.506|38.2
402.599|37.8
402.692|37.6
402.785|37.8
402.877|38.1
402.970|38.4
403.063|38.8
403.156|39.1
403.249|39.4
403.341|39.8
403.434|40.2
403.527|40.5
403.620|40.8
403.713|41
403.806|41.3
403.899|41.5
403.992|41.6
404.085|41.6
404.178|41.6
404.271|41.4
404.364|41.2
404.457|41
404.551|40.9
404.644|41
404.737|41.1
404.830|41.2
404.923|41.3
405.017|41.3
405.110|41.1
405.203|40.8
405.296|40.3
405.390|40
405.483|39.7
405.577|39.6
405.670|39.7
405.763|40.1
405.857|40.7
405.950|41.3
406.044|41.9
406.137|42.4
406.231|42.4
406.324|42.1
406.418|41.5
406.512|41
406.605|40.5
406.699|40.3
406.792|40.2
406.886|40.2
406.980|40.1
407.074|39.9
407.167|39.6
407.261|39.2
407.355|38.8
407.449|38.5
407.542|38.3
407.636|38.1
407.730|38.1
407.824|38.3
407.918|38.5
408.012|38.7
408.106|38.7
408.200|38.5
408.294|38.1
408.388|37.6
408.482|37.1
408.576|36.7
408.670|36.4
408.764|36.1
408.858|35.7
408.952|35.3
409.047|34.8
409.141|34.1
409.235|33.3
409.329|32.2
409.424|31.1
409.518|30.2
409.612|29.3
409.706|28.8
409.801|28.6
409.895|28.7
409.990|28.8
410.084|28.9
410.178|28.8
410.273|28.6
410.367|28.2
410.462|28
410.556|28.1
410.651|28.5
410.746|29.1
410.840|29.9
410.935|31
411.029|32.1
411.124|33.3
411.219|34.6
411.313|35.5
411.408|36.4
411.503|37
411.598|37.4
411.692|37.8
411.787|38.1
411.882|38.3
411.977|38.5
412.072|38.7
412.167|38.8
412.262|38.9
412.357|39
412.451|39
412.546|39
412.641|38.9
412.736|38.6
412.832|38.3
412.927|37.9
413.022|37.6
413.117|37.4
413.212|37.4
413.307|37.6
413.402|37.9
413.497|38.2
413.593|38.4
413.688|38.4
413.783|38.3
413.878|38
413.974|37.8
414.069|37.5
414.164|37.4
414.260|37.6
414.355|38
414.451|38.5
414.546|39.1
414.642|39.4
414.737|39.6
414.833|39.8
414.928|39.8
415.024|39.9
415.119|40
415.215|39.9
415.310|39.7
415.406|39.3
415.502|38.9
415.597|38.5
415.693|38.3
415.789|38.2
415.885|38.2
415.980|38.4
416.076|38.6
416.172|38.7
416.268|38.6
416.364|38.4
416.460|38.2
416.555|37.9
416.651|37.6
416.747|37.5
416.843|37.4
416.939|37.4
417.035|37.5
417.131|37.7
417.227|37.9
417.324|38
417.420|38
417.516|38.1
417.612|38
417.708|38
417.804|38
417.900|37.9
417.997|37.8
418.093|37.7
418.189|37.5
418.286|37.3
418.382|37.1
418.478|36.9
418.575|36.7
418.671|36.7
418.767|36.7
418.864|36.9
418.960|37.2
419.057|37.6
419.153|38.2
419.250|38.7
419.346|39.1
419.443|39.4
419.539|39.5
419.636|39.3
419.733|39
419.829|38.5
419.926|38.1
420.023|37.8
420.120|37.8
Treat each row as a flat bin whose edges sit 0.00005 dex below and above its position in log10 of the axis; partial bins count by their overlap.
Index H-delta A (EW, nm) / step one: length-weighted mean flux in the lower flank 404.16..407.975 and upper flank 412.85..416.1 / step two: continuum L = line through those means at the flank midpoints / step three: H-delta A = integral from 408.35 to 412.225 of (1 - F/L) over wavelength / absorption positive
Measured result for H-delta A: 0.61 nm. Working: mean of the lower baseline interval 40.4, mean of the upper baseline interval 38.5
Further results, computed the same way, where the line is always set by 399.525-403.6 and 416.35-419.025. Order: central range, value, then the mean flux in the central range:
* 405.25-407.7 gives -0.06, 40.2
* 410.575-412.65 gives 0.15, 35.7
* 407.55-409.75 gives 0.19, 35.5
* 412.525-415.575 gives -0.04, 38.6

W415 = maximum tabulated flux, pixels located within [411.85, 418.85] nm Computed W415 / 40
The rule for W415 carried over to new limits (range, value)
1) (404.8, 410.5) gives 42.4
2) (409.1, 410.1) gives 34.1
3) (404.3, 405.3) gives 41.3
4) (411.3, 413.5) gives 39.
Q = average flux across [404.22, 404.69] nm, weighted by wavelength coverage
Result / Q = 41.1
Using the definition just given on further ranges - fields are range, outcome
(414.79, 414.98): 39.8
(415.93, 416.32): 38.6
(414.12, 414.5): 37.8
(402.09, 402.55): 39.9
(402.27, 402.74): 38.5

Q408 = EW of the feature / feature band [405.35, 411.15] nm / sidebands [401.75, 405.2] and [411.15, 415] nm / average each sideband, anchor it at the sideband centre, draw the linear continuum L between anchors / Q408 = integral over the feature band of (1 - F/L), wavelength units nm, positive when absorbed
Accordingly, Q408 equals 0.507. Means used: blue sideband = 40.4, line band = 35.9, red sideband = 38.1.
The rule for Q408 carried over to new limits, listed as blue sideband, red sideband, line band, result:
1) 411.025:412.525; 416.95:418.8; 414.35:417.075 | -0.089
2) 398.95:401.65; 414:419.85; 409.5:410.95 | 0.379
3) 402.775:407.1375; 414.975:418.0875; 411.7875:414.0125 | 0.042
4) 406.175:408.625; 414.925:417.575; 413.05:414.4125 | 0.029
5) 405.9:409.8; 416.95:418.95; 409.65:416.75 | 0.217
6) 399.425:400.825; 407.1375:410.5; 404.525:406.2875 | -0.206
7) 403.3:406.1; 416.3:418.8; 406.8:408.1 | 0.039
